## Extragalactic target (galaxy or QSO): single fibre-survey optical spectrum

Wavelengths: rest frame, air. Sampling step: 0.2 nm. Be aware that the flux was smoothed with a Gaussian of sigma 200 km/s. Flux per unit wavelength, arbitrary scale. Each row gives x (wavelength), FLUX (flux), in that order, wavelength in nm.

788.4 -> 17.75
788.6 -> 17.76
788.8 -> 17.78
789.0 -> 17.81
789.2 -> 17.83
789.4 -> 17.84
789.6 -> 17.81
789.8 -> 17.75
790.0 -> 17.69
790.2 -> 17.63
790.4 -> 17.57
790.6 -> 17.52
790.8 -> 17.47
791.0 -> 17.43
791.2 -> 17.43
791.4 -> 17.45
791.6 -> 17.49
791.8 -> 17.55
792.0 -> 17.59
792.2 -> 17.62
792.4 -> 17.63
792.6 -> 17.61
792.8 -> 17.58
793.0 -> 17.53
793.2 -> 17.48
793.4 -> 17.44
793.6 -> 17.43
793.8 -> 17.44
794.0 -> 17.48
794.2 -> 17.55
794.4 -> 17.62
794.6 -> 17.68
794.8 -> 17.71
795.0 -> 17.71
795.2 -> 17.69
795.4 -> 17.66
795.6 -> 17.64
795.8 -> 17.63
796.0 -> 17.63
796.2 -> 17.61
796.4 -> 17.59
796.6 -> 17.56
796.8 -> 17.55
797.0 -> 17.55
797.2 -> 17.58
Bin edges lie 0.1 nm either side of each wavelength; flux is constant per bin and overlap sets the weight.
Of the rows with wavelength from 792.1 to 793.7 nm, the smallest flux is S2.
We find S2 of 17.43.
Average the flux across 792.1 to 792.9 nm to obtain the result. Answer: 17.6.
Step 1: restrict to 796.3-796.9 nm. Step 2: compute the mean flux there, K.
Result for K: 17.6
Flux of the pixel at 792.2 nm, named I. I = 17.62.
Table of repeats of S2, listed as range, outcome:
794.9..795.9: 17.63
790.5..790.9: 17.47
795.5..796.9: 17.55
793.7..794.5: 17.44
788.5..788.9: 17.76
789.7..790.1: 17.69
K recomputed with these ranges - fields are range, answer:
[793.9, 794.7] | 17.6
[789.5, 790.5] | 17.7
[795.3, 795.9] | 17.6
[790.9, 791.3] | 17.4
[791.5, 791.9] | 17.5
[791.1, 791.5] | 17.4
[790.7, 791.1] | 17.4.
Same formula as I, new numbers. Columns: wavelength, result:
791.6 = 17.49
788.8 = 17.78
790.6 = 17.52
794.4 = 17.62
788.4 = 17.75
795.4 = 17.66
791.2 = 17.43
